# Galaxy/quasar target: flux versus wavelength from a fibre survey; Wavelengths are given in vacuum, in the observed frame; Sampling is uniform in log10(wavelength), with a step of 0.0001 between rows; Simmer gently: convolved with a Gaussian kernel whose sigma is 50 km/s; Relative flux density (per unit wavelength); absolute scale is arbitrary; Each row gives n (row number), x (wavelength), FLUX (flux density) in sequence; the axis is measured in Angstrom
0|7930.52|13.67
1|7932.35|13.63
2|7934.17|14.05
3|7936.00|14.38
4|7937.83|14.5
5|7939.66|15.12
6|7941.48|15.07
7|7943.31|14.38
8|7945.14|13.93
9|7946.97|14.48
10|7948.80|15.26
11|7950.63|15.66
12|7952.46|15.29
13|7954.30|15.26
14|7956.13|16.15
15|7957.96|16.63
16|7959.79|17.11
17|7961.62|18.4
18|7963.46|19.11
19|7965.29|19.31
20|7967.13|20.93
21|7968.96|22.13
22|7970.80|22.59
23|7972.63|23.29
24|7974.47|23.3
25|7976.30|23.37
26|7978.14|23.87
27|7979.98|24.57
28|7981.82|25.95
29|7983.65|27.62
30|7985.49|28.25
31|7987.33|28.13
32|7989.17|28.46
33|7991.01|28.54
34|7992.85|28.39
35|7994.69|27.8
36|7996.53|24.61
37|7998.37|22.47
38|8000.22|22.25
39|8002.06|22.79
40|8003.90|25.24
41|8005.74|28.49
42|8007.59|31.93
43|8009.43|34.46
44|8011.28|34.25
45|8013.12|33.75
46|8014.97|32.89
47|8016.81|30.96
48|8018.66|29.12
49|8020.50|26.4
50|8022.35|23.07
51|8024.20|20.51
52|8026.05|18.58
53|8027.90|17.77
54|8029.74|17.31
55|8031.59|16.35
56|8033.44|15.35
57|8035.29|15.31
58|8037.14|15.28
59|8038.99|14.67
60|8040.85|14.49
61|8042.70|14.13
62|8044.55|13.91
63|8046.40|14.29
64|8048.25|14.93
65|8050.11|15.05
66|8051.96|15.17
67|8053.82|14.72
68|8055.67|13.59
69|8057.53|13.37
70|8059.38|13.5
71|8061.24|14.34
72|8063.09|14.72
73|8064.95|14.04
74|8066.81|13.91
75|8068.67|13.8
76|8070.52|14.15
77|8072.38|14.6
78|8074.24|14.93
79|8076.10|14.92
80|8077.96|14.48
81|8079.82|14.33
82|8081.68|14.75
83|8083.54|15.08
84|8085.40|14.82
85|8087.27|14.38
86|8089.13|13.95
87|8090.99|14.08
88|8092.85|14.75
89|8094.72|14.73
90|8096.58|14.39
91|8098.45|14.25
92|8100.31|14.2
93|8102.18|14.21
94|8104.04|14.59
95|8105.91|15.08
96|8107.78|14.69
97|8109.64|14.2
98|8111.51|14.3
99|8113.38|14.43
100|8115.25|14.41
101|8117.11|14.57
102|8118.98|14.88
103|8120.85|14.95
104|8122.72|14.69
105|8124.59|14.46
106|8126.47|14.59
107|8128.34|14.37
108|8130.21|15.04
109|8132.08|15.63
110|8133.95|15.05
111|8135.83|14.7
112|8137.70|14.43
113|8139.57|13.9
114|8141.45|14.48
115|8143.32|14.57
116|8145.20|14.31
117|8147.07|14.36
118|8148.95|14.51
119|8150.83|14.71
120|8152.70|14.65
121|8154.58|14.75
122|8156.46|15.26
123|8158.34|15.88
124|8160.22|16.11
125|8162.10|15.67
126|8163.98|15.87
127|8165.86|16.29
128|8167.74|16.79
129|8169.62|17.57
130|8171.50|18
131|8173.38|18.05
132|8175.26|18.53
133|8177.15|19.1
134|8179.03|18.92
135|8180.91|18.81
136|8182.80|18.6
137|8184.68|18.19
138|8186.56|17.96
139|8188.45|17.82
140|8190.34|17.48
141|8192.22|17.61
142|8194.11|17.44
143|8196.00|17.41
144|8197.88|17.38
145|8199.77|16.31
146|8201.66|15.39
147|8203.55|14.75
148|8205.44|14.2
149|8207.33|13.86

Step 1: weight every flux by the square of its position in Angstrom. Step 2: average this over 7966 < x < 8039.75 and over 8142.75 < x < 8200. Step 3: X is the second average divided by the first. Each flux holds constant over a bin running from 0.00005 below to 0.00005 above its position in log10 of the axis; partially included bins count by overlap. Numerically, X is 0.71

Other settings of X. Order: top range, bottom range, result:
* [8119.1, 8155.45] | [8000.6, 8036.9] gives 0.61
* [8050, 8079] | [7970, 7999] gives 0.57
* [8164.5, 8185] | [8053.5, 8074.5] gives 1.31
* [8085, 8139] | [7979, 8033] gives 0.57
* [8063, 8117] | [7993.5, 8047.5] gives 0.65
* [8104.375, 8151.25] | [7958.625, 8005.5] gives 0.63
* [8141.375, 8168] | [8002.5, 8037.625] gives 0.64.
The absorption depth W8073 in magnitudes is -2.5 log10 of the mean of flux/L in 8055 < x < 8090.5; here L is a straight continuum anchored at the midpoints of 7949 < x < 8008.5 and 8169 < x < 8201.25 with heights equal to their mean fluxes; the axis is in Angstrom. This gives 0.40 mag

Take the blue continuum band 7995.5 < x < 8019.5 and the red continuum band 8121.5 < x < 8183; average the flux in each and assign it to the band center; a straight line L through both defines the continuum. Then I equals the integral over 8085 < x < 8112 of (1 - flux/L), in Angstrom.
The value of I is 8.0 Angstrom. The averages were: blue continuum 28.7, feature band 14.4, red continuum 15.8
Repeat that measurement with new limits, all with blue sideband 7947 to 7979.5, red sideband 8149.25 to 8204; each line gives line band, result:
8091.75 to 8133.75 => 7.2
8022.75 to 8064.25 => 6.7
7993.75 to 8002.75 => -2.5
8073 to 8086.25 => 2.4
